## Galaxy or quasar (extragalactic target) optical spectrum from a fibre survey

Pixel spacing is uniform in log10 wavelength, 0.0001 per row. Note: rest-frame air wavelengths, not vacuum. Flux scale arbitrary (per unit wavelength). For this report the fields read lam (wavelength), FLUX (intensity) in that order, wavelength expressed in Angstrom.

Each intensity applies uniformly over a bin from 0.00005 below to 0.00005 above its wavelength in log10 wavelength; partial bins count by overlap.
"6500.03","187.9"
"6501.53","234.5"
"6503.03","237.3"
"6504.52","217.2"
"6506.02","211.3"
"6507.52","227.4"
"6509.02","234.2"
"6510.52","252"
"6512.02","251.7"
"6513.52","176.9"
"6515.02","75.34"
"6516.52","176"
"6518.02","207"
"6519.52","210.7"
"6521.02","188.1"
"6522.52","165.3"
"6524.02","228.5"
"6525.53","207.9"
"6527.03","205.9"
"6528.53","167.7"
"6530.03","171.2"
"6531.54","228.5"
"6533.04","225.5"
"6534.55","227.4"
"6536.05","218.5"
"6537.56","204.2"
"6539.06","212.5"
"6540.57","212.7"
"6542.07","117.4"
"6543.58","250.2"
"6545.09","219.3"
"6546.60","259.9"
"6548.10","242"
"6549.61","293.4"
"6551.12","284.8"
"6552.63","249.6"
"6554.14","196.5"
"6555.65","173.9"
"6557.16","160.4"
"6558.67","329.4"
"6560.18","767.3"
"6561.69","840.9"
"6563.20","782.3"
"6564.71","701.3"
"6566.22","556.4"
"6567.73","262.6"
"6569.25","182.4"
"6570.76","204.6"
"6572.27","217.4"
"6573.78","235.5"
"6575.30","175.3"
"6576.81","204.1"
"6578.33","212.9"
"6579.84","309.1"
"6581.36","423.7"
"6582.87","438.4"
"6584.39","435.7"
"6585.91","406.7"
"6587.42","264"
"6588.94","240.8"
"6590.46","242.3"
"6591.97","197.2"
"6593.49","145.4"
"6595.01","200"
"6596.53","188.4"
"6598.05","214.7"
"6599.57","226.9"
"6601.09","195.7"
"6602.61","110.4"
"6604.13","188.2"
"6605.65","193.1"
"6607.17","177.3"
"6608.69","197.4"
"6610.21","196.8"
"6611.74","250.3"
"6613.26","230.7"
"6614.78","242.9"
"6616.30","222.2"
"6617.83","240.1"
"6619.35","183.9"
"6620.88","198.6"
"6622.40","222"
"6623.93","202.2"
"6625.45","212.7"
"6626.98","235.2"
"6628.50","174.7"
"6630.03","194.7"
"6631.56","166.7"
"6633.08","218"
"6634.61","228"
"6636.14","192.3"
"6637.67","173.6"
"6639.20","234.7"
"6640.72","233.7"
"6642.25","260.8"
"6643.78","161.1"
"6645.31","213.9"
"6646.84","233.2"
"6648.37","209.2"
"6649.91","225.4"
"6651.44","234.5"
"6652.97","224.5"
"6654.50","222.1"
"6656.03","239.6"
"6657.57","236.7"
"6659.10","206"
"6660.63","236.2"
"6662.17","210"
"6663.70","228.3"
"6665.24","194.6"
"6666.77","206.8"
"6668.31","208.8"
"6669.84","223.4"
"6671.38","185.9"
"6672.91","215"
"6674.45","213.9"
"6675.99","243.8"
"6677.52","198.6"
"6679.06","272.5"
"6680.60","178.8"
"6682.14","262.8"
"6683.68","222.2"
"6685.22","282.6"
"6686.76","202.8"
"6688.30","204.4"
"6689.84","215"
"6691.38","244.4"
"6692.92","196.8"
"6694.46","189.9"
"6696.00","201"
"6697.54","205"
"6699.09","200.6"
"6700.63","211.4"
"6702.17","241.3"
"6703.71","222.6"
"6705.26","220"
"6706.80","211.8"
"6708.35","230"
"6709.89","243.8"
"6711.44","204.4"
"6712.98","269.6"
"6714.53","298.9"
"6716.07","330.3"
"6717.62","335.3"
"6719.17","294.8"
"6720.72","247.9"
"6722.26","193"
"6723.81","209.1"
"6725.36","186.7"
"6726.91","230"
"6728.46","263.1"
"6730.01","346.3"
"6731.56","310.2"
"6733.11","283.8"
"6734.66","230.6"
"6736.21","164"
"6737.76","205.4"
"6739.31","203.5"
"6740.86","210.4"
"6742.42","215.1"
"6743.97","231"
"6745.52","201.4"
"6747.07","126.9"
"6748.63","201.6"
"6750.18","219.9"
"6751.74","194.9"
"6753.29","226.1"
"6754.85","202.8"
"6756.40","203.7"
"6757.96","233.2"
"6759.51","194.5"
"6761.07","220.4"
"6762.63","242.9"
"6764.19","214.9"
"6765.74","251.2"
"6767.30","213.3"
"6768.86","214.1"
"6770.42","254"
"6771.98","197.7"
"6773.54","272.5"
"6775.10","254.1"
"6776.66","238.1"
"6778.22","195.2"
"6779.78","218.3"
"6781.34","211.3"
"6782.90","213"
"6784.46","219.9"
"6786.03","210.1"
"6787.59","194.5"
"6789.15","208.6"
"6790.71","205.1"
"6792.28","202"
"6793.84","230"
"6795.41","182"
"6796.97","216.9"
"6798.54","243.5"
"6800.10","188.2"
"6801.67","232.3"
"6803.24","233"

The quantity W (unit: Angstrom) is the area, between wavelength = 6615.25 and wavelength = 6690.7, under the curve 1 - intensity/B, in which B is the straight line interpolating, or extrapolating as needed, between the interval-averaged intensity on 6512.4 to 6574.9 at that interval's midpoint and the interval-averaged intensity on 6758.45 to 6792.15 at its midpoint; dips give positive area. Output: 9.7 Angstrom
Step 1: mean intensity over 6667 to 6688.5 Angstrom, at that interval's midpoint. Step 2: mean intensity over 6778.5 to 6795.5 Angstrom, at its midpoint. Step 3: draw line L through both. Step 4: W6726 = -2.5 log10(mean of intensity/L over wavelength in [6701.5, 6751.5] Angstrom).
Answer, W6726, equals -0.09 mag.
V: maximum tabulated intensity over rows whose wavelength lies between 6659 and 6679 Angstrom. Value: 243.8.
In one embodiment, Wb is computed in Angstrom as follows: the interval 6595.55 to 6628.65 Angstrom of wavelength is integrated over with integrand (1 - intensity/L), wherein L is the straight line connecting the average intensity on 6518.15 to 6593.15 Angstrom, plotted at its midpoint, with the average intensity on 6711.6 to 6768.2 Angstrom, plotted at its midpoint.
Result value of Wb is 8.0 Angstrom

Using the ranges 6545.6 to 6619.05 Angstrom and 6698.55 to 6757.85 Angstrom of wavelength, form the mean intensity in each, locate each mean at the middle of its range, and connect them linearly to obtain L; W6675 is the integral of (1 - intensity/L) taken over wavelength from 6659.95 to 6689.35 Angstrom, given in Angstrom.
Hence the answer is 3.8 Angstrom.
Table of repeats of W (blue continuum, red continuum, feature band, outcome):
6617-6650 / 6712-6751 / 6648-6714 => 0.86 Angstrom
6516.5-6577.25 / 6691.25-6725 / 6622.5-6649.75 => 4.89 Angstrom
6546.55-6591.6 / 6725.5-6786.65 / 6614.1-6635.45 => 6.78 Angstrom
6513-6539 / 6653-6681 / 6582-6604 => -4.75 Angstrom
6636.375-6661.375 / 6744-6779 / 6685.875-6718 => -1.77 Angstrom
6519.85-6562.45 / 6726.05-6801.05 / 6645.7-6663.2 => 1.06 Angstrom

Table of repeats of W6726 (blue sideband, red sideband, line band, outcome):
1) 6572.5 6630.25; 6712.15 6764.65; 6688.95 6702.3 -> 0.11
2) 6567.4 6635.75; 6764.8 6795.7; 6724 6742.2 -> -0.07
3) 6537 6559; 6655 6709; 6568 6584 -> -0.18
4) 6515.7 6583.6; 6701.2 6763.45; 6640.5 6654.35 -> 0.16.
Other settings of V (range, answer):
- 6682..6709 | 282.6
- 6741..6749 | 231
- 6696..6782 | 346.3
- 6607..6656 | 260.8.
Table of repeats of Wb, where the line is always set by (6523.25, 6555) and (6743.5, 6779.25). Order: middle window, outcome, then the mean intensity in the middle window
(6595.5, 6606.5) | 1.5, 188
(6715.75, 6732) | -3.5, 265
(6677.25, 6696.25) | -0.3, 222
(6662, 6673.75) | 0.5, 209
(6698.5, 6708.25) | 0.0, 219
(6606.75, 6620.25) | 0.2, 216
